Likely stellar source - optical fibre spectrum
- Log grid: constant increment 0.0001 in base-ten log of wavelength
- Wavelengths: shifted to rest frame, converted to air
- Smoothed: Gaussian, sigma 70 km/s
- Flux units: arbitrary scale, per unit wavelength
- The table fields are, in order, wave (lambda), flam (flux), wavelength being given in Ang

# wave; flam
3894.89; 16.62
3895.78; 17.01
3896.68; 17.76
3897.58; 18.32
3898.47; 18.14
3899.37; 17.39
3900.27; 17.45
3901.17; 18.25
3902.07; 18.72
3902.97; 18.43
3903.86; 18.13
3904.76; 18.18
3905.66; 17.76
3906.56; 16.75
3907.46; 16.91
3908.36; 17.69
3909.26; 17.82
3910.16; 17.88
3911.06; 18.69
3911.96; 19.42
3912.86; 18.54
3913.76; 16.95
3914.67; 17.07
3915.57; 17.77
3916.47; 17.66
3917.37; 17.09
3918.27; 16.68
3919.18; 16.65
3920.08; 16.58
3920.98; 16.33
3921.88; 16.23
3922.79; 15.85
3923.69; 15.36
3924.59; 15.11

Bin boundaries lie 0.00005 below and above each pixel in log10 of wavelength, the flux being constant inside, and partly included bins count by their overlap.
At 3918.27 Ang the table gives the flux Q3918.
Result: 16.68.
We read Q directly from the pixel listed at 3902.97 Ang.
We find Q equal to 18.43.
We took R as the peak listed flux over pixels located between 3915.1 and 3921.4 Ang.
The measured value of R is 17.77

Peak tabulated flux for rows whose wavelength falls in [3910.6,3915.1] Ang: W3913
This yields 19.42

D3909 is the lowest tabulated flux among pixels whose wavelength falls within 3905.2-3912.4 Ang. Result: 16.75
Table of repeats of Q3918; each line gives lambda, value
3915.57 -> 17.77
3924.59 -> 15.11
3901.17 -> 18.25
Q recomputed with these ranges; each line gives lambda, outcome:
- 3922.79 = 15.85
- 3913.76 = 16.95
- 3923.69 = 15.36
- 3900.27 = 17.45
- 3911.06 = 18.69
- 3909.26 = 17.82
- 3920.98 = 16.33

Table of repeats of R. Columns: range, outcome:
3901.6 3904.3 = 18.72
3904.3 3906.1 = 18.18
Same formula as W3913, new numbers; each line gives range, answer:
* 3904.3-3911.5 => 18.69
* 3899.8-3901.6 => 18.25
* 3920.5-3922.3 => 16.33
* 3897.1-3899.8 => 18.32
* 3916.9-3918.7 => 17.09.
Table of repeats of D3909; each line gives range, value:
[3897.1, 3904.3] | 17.39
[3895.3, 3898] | 17.01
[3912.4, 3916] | 16.95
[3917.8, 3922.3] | 16.23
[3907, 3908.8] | 16.91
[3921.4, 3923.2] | 15.85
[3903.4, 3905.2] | 18.13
